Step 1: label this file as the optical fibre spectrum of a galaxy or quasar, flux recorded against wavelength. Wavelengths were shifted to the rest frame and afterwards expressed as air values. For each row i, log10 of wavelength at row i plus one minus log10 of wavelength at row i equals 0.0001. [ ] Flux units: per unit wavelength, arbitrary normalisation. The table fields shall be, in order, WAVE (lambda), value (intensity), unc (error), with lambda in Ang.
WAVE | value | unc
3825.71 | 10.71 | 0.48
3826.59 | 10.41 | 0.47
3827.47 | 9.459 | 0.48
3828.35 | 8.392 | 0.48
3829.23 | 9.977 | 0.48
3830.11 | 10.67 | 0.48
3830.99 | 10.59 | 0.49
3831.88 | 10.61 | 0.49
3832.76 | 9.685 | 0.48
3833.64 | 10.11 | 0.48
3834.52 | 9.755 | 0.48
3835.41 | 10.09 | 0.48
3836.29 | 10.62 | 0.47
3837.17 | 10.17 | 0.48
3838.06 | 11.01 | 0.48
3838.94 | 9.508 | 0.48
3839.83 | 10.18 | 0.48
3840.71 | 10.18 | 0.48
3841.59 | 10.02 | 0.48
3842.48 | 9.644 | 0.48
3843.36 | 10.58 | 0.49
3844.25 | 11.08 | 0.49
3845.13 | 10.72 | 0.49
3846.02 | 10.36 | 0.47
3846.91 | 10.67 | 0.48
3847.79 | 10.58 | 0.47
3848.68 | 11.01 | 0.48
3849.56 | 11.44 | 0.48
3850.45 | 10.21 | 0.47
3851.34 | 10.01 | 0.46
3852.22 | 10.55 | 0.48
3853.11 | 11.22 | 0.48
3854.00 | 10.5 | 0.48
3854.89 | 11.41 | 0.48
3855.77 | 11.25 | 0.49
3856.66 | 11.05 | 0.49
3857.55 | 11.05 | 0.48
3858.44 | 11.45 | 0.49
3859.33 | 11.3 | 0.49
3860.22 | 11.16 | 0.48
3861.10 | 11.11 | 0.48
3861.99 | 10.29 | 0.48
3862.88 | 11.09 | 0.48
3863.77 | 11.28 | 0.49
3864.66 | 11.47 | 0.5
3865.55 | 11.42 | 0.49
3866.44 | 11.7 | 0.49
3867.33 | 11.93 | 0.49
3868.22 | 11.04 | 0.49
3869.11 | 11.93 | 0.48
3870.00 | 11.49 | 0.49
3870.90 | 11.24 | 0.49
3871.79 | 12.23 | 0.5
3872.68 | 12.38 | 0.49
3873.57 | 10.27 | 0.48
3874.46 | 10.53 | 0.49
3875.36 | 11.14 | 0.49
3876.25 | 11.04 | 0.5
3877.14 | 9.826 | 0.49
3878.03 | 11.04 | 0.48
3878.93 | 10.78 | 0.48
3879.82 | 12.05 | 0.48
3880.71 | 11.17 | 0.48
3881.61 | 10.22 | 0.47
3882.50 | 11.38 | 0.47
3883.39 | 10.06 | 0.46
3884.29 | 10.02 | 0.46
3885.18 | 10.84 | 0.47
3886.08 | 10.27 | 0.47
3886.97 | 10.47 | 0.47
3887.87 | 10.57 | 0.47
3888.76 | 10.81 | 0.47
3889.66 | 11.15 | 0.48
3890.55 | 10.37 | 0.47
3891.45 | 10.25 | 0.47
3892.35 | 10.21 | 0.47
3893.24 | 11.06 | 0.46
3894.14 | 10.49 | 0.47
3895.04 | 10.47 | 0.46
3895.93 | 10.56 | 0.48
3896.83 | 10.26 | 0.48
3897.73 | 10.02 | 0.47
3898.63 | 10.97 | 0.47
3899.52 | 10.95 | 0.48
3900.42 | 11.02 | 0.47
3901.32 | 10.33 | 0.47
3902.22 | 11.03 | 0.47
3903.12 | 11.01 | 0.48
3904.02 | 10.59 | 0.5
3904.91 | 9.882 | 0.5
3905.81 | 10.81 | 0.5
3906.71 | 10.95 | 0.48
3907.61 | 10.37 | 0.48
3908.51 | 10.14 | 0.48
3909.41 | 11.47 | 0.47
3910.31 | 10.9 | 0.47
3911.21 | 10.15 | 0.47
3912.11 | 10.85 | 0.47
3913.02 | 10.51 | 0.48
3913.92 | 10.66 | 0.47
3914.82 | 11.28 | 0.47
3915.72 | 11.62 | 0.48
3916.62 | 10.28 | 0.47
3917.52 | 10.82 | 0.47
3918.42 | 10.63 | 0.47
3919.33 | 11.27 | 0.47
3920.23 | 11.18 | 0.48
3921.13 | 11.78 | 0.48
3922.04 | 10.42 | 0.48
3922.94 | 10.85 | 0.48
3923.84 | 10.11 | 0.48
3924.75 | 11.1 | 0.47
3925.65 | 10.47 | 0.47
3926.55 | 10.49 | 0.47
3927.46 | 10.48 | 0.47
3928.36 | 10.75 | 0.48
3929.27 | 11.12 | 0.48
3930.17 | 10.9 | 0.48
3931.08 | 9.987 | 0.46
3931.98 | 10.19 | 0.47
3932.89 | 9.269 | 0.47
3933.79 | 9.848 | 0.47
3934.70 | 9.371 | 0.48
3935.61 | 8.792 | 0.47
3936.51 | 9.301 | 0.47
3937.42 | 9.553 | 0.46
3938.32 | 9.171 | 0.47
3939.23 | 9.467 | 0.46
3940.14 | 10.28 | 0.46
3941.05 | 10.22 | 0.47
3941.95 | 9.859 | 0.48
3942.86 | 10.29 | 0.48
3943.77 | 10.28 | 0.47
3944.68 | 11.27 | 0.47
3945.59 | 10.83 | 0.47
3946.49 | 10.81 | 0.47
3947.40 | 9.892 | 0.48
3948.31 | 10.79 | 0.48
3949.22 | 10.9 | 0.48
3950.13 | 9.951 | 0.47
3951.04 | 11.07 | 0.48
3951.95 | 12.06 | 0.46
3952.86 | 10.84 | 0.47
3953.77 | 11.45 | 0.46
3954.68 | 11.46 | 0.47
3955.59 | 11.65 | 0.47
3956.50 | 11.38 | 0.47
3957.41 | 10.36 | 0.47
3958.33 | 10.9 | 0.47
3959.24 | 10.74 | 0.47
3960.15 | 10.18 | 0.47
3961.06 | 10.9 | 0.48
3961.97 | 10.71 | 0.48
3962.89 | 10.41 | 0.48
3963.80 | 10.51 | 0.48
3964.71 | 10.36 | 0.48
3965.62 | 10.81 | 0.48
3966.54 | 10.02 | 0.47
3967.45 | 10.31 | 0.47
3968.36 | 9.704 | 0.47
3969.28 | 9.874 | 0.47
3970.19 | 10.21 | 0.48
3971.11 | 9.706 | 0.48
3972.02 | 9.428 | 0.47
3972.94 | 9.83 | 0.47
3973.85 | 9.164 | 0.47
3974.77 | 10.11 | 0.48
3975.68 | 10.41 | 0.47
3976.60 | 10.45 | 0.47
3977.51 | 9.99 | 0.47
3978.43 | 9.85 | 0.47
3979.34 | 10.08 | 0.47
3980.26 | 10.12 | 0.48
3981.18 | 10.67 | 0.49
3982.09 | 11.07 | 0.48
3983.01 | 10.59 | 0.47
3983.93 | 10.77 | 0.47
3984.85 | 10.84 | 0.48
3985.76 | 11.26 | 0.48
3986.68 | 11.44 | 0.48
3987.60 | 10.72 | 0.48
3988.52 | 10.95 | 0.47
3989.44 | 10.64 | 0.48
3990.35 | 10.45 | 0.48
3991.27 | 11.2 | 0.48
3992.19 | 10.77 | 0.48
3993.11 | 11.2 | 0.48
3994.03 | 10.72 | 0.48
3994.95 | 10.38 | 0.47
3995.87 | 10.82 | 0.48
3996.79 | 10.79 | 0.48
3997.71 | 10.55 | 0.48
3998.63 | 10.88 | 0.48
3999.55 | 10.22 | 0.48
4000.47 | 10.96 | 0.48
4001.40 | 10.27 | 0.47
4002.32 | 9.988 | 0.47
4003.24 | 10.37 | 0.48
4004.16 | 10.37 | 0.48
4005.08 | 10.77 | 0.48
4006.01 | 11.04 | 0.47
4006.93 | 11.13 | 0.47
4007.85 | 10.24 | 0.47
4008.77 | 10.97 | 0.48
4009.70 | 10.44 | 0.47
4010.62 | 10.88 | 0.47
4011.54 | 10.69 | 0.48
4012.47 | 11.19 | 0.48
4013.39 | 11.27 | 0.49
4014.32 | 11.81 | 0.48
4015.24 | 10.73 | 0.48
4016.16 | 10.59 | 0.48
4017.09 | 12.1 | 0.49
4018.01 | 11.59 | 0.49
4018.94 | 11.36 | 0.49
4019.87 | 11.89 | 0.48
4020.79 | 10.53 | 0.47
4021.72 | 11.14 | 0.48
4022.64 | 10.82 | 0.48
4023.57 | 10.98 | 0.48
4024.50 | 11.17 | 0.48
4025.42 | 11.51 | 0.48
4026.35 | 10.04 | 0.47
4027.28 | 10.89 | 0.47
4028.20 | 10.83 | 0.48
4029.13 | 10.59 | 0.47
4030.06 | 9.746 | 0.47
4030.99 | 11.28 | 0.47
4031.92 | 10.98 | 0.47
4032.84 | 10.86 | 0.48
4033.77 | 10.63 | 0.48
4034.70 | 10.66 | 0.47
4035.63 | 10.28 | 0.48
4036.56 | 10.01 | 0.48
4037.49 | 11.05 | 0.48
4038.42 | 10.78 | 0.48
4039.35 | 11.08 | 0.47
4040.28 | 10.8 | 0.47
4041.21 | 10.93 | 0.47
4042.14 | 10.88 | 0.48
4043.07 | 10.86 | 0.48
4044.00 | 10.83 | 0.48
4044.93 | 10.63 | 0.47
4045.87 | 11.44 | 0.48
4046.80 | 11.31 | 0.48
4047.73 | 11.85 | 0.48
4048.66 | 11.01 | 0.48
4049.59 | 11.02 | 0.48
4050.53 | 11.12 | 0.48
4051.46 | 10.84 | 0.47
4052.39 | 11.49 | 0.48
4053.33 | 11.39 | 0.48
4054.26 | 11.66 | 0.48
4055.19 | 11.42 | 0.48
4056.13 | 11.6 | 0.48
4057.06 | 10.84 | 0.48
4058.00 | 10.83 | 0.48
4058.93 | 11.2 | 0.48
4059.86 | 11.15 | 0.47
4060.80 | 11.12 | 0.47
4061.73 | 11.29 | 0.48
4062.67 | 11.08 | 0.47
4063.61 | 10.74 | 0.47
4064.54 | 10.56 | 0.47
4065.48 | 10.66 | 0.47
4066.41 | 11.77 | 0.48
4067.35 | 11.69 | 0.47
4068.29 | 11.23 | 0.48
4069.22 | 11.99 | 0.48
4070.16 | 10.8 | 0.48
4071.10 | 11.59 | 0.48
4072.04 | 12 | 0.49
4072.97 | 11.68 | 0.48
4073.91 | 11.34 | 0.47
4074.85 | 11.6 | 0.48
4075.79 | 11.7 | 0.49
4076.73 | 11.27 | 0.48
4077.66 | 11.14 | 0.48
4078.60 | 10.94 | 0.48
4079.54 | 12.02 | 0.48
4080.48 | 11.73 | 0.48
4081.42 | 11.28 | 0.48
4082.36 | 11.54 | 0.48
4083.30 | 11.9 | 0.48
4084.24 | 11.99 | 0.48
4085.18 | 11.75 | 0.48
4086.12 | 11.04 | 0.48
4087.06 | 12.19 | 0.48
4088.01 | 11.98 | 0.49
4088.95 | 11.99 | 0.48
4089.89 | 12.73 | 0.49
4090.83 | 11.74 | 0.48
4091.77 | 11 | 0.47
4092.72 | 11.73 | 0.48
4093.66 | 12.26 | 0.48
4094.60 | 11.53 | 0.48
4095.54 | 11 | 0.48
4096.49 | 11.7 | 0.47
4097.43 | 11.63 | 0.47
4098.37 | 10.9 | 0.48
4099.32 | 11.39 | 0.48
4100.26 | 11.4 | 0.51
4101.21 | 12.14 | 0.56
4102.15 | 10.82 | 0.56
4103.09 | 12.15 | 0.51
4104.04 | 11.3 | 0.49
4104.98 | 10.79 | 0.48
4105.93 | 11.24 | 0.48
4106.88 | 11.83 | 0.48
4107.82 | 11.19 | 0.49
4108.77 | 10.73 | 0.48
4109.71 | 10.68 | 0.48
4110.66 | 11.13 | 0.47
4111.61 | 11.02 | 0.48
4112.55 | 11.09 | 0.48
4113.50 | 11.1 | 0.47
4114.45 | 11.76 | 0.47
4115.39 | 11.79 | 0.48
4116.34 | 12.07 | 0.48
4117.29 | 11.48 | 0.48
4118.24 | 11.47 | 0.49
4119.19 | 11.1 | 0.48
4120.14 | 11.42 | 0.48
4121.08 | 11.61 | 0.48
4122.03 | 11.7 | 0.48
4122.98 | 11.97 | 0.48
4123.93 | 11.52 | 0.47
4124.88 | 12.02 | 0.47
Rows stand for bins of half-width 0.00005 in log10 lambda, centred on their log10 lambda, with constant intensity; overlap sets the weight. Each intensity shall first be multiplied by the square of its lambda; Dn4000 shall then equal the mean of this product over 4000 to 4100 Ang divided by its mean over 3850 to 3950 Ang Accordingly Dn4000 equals 1.13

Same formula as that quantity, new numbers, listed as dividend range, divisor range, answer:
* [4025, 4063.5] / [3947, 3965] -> 1.06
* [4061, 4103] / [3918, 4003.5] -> 1.17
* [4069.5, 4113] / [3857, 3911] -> 1.17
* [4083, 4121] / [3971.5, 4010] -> 1.15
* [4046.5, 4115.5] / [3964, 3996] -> 1.15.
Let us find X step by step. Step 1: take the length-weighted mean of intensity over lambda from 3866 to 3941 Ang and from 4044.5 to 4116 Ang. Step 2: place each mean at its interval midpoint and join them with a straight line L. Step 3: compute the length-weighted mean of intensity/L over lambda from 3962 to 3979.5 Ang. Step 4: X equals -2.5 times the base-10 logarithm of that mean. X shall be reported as 0.09 mag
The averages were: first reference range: 10.7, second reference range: 11.4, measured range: 10.1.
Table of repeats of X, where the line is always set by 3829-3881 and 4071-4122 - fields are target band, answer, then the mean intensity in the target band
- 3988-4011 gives 0.055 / 10.7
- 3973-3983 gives 0.099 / 10.2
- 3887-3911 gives 0.033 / 10.6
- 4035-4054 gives 0.037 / 11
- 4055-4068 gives 0.027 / 11.1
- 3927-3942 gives 0.118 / 9.92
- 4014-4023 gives 0.003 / 11.3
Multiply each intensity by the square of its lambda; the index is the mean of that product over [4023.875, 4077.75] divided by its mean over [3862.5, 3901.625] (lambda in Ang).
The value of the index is 1.11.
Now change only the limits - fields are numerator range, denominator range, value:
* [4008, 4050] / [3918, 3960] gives 1.09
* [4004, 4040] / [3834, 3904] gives 1.09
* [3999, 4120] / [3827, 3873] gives 1.16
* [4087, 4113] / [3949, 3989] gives 1.16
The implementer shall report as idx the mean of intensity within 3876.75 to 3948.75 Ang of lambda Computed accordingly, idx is 10.5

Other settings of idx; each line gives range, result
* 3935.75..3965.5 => 10.5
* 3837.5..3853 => 10.5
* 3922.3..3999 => 10.5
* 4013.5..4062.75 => 11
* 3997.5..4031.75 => 10.9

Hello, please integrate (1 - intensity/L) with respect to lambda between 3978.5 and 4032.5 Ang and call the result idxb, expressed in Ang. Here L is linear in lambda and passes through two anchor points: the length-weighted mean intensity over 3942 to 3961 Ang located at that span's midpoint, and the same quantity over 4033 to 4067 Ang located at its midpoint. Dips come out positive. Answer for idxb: 0.5 Ang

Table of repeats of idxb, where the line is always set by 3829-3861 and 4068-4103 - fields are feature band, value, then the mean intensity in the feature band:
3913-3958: 1.7 Ang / 10.5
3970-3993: 1.5 Ang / 10.4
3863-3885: -0.9 Ang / 11.1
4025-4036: 0.7 Ang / 10.7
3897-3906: 0.1 Ang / 10.6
